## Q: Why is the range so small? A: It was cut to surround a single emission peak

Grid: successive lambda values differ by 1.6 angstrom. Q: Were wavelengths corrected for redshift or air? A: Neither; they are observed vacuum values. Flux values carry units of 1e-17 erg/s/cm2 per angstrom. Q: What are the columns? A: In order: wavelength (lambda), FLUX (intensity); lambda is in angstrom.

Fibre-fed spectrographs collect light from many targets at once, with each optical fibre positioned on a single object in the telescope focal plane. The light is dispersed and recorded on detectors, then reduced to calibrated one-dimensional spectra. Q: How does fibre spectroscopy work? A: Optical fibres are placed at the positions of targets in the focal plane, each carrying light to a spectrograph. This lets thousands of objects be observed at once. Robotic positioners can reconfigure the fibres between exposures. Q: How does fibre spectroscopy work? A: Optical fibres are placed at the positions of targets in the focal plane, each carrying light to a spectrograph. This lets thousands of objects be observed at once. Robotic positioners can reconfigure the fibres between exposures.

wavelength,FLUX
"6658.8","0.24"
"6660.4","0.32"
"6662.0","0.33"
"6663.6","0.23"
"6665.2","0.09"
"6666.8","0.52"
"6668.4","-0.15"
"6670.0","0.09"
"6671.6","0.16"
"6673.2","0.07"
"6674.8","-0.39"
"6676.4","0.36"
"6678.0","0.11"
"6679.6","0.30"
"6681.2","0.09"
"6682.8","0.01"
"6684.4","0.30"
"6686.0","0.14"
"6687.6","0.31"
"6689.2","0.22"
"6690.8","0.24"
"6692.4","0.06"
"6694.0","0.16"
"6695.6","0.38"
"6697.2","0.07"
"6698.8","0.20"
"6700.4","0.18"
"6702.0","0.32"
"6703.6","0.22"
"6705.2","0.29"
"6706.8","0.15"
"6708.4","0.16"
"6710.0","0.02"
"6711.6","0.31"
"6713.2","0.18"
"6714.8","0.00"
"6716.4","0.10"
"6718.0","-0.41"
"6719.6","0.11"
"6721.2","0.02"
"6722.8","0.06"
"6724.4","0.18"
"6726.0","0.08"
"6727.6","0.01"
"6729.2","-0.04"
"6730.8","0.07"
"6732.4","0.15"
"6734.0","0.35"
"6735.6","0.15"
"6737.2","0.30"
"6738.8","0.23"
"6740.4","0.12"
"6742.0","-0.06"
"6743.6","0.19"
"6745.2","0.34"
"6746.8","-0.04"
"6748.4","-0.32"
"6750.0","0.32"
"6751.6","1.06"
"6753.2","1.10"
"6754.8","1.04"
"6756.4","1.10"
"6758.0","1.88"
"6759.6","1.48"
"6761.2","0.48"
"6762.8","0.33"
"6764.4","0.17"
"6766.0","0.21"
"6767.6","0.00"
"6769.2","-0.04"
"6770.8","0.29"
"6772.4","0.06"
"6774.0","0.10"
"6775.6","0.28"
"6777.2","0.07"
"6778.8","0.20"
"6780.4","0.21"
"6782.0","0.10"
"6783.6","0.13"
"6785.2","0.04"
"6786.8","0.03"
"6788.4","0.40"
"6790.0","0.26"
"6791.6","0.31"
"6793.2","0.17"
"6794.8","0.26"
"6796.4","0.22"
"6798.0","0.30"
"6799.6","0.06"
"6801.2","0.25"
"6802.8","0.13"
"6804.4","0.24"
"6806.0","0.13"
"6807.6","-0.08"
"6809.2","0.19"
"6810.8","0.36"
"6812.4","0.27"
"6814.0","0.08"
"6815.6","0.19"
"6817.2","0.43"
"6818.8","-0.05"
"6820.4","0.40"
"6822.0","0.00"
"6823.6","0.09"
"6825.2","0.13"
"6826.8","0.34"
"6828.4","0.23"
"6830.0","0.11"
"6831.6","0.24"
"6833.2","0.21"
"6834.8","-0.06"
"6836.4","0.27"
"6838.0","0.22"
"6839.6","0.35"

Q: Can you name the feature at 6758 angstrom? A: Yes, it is [O II] 3727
